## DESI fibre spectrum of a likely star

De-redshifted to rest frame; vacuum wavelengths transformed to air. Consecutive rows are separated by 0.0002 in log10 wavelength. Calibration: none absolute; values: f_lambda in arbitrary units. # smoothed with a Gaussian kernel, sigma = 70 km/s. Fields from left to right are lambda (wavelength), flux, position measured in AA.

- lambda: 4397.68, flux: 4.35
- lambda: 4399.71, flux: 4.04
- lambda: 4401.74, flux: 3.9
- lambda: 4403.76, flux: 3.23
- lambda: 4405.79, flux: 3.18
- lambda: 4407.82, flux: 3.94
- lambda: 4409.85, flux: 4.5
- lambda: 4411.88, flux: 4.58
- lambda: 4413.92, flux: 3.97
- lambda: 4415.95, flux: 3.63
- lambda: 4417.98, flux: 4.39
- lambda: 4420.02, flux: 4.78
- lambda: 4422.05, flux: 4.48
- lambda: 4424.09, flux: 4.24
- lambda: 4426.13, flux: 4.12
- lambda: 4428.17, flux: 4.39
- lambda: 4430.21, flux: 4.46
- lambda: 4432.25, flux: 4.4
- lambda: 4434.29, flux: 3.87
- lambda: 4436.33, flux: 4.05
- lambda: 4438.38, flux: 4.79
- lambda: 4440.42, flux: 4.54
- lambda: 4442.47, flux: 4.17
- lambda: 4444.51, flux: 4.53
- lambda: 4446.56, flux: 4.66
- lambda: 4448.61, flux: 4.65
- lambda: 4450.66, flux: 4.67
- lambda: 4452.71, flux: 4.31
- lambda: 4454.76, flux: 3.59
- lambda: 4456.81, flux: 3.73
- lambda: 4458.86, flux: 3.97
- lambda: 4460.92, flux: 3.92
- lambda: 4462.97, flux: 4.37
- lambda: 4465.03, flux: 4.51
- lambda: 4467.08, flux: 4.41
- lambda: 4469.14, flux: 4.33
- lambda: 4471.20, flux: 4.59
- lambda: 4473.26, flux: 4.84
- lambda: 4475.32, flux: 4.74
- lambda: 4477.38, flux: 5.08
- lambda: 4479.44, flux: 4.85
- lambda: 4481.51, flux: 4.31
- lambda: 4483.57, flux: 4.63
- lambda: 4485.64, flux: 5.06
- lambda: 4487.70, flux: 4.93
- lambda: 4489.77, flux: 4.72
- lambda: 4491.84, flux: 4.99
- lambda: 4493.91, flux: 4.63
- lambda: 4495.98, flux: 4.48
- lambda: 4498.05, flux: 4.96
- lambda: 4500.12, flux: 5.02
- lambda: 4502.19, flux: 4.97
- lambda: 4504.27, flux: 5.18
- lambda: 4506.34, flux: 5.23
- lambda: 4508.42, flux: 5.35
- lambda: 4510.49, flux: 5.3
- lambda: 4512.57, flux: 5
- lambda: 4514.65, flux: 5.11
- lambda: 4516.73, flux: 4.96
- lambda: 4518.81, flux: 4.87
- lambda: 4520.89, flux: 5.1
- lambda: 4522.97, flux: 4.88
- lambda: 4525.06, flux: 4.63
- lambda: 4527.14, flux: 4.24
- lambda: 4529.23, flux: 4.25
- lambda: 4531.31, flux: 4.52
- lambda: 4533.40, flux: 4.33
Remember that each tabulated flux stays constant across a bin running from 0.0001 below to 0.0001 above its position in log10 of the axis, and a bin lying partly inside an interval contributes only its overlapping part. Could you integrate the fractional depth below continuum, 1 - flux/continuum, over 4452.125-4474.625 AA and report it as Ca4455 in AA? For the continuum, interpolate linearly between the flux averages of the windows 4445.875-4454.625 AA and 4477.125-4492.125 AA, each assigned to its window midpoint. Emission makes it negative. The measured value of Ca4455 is 1.8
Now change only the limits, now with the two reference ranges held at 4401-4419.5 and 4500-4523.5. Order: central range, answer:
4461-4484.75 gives 0.4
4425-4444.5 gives -0.4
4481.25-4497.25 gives 0.3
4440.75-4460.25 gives 0.6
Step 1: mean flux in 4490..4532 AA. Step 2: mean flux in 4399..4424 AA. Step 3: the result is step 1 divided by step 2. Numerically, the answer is 1.20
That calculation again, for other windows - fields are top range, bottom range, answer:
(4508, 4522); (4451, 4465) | 1.26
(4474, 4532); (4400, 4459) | 1.16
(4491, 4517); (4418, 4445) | 1.15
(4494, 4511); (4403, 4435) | 1.21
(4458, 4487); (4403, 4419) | 1.16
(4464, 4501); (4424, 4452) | 1.07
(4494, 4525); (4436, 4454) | 1.12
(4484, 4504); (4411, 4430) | 1.13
